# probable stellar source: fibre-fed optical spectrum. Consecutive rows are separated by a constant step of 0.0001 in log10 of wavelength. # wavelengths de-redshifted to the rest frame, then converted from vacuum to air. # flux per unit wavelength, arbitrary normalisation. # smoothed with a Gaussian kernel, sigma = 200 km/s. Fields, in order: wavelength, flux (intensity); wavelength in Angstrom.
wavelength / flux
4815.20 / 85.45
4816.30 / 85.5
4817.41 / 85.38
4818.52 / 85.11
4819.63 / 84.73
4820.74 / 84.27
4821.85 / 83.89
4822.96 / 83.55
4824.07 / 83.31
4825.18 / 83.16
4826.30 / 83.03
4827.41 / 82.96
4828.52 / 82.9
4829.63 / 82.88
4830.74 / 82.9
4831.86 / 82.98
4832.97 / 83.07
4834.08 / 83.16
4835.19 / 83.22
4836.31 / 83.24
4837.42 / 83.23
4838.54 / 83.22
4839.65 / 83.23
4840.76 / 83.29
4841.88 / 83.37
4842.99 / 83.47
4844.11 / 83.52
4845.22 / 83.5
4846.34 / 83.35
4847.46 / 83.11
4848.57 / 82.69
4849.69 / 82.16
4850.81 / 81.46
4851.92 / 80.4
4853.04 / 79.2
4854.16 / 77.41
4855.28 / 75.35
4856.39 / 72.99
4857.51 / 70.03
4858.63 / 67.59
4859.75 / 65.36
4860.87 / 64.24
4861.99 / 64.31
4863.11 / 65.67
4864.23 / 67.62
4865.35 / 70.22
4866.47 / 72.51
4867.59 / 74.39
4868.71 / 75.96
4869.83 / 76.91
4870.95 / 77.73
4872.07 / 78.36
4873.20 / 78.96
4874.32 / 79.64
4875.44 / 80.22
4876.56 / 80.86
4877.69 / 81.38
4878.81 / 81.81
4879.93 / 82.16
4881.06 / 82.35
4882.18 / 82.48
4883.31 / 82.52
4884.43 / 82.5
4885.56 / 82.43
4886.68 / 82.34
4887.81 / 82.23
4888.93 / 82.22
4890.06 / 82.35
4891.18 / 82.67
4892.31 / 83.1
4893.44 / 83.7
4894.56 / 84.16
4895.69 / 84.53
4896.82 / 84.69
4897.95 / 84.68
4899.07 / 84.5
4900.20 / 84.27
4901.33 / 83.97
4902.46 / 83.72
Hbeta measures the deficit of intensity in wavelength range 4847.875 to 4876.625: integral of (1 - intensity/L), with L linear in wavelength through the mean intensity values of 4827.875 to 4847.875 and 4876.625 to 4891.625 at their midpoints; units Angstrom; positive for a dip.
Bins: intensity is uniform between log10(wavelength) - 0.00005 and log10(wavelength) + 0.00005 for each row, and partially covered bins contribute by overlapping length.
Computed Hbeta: 2.80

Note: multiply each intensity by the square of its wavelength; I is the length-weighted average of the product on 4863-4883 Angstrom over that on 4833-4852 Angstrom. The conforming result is 0.9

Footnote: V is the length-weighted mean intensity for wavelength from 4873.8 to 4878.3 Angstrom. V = 80.6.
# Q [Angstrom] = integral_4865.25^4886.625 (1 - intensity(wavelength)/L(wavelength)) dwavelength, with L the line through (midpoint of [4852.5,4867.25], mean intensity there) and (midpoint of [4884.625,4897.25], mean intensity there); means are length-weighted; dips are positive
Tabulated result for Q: -0.70 Angstrom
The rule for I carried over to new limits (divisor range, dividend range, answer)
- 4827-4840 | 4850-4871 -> 0.88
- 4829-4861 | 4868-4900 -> 1.04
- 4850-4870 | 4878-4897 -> 1.16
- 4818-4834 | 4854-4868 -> 0.85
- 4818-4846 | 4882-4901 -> 1.02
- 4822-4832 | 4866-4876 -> 0.95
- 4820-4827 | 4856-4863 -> 0.82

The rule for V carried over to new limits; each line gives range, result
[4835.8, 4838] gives 83.1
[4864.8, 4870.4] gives 74.1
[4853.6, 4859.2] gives 72.7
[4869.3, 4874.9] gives 78.3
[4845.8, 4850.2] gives 82.8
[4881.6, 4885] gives 82.4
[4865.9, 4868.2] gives 73.6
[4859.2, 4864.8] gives 65.4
